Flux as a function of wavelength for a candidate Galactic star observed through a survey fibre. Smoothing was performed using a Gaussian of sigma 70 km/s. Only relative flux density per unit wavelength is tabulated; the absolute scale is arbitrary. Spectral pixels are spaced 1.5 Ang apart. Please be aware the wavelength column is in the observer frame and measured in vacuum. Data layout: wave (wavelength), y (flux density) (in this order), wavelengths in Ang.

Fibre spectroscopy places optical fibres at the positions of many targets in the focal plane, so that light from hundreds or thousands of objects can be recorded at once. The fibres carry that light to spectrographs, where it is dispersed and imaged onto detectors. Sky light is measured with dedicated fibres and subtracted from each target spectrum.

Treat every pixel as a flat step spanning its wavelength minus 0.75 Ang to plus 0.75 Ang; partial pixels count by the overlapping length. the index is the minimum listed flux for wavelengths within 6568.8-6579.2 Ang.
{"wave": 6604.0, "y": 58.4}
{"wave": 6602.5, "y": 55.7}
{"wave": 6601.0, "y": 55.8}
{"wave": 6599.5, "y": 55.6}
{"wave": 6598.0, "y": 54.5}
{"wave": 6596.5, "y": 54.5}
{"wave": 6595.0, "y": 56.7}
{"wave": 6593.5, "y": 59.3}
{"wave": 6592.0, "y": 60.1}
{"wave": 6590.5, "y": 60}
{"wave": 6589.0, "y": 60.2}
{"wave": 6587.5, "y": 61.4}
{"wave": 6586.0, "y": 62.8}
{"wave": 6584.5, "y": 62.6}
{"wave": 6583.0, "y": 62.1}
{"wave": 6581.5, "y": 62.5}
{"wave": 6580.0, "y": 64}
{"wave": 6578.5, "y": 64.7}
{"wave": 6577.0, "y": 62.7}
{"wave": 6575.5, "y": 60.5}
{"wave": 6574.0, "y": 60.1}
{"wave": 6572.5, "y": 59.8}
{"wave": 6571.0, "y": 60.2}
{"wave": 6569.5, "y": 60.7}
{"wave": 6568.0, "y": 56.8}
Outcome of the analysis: 59.8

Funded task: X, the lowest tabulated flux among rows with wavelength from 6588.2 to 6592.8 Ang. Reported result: 60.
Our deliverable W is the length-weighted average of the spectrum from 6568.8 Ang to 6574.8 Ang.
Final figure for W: 60.2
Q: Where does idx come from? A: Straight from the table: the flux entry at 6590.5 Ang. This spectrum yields 60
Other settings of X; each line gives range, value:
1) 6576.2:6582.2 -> 62.5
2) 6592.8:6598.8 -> 54.5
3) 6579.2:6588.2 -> 61.4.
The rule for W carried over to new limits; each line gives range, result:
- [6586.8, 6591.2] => 60.5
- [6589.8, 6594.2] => 59.8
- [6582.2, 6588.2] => 62.2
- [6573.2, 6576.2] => 60.3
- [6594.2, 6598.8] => 55.3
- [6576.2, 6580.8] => 63.7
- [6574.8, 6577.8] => 61.7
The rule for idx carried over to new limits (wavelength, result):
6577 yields 62.7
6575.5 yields 60.5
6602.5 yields 55.7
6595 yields 56.7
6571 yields 60.2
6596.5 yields 54.5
